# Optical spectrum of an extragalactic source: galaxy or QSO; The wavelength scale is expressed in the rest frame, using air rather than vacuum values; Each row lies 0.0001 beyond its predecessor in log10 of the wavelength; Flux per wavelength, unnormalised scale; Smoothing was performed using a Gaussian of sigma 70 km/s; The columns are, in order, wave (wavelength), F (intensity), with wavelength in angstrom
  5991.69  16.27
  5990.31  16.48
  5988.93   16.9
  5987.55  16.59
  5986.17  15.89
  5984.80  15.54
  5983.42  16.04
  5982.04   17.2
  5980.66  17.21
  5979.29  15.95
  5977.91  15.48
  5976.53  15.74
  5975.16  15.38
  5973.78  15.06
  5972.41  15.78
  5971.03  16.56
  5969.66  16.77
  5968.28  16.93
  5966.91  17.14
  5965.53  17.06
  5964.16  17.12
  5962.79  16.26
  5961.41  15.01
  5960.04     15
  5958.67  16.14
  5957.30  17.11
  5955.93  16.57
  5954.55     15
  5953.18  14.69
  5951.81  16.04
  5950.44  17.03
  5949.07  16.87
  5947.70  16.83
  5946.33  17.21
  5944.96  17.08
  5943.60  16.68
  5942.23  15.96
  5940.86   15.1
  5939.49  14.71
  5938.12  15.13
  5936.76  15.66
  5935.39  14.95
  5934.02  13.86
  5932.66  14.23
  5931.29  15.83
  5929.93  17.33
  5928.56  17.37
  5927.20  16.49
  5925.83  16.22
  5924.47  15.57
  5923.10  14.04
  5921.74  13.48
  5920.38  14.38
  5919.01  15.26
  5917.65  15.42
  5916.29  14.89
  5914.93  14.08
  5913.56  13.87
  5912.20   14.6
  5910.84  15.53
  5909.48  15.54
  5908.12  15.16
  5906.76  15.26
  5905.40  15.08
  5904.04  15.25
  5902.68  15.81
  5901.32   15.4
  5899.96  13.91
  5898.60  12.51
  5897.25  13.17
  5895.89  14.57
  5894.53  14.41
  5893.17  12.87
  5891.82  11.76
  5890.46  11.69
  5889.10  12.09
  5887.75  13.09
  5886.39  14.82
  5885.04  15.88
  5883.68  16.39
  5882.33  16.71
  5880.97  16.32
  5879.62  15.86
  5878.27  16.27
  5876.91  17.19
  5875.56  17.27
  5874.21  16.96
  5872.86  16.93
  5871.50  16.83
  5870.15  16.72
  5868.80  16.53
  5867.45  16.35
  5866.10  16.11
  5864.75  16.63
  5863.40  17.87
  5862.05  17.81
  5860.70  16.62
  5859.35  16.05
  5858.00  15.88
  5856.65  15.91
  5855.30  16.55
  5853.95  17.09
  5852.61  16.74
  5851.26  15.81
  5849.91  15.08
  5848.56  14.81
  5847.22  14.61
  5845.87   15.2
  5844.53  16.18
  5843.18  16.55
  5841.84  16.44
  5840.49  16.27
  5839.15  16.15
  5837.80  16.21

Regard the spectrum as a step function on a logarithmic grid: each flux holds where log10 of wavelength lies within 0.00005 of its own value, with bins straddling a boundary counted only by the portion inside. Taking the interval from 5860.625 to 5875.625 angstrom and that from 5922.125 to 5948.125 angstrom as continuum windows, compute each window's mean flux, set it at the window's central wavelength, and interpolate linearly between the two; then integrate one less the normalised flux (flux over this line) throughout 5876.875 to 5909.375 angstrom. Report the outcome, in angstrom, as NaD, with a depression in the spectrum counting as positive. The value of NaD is 3.67 angstrom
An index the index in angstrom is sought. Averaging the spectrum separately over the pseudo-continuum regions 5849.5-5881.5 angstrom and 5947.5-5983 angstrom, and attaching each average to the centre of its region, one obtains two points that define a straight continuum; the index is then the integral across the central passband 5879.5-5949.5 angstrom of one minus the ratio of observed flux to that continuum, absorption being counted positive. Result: 5.8 angstrom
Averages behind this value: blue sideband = 16.6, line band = 15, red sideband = 16.2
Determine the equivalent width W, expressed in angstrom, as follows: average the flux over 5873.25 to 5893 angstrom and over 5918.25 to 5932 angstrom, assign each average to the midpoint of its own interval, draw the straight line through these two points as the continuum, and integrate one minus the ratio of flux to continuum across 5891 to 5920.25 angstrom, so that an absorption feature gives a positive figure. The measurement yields 1.72 angstrom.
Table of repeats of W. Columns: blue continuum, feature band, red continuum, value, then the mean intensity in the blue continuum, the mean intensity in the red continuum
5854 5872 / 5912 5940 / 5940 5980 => 2.1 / 16.6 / 16.2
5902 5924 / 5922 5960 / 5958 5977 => -0.9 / 14.9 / 16.1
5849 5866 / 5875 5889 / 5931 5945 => 0.3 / 16.5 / 15.3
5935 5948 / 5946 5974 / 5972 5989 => -0.6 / 15.9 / 16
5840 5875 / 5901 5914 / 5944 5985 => 0.9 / 16.3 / 16.3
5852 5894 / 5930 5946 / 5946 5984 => 0.6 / 15.9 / 16.2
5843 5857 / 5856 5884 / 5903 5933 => -1.7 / 15.8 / 15.2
